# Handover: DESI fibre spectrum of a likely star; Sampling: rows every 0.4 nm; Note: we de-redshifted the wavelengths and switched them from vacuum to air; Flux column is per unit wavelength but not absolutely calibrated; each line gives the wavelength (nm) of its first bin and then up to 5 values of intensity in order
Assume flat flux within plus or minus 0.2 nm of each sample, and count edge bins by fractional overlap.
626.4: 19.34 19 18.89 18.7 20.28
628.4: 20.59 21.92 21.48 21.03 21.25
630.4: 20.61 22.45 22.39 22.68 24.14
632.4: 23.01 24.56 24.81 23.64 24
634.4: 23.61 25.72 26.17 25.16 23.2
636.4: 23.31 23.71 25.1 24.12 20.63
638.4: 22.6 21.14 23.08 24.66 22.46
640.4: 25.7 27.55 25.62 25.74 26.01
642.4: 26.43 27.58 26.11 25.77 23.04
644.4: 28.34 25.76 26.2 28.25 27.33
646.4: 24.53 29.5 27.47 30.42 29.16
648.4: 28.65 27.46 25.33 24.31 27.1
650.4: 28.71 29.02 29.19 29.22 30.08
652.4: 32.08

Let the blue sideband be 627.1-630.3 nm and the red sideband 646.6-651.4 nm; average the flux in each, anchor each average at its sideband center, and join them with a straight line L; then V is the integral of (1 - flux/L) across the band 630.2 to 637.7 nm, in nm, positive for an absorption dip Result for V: -0.44 nm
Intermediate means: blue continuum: 20.6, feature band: 23.8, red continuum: 28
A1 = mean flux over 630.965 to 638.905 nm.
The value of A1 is 23.7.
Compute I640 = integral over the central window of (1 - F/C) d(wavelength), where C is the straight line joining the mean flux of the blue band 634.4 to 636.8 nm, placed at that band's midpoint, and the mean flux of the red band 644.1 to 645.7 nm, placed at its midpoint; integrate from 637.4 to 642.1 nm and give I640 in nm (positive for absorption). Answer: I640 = 0.276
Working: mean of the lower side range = 24.5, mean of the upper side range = 26.8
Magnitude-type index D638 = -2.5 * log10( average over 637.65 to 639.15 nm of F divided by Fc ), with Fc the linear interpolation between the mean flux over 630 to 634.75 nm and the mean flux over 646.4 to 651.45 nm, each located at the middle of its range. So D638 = 0.142 mag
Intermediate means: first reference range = 23.3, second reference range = 27.9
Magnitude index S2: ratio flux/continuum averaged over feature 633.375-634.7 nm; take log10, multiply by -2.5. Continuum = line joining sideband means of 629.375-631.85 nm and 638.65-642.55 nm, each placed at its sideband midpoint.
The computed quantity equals -0.05 mag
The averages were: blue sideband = 21.8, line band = 23.9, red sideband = 24.9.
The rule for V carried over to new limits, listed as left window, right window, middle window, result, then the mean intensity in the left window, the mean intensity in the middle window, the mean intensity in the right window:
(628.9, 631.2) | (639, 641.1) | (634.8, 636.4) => -0.10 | 21.5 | 24.8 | 24.7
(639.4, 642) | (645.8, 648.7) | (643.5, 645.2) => 0.07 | 25.3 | 25.8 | 28.1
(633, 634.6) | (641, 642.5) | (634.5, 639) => 0.18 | 24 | 23.7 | 25.9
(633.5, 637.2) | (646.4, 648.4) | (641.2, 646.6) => 0.23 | 24.3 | 26.2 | 28.6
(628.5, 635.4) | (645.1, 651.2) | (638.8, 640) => 0.10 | 23.1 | 23.2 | 27.6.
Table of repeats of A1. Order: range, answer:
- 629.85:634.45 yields 23.1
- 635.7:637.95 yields 23.7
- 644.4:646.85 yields 26.9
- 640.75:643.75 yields 26.3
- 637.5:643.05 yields 24.5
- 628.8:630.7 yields 21.3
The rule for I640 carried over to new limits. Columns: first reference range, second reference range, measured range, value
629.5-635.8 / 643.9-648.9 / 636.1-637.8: 0.05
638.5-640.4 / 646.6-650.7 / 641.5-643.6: -0.14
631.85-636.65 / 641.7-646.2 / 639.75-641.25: 0.02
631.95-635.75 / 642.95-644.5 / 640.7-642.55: -0.05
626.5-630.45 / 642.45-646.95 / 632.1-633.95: -0.16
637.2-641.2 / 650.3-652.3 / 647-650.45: 0.07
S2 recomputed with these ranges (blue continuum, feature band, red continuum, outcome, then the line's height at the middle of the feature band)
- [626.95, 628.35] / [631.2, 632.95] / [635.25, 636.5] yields -0.07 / 22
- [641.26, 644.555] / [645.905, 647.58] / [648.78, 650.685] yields -0.05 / 26.4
